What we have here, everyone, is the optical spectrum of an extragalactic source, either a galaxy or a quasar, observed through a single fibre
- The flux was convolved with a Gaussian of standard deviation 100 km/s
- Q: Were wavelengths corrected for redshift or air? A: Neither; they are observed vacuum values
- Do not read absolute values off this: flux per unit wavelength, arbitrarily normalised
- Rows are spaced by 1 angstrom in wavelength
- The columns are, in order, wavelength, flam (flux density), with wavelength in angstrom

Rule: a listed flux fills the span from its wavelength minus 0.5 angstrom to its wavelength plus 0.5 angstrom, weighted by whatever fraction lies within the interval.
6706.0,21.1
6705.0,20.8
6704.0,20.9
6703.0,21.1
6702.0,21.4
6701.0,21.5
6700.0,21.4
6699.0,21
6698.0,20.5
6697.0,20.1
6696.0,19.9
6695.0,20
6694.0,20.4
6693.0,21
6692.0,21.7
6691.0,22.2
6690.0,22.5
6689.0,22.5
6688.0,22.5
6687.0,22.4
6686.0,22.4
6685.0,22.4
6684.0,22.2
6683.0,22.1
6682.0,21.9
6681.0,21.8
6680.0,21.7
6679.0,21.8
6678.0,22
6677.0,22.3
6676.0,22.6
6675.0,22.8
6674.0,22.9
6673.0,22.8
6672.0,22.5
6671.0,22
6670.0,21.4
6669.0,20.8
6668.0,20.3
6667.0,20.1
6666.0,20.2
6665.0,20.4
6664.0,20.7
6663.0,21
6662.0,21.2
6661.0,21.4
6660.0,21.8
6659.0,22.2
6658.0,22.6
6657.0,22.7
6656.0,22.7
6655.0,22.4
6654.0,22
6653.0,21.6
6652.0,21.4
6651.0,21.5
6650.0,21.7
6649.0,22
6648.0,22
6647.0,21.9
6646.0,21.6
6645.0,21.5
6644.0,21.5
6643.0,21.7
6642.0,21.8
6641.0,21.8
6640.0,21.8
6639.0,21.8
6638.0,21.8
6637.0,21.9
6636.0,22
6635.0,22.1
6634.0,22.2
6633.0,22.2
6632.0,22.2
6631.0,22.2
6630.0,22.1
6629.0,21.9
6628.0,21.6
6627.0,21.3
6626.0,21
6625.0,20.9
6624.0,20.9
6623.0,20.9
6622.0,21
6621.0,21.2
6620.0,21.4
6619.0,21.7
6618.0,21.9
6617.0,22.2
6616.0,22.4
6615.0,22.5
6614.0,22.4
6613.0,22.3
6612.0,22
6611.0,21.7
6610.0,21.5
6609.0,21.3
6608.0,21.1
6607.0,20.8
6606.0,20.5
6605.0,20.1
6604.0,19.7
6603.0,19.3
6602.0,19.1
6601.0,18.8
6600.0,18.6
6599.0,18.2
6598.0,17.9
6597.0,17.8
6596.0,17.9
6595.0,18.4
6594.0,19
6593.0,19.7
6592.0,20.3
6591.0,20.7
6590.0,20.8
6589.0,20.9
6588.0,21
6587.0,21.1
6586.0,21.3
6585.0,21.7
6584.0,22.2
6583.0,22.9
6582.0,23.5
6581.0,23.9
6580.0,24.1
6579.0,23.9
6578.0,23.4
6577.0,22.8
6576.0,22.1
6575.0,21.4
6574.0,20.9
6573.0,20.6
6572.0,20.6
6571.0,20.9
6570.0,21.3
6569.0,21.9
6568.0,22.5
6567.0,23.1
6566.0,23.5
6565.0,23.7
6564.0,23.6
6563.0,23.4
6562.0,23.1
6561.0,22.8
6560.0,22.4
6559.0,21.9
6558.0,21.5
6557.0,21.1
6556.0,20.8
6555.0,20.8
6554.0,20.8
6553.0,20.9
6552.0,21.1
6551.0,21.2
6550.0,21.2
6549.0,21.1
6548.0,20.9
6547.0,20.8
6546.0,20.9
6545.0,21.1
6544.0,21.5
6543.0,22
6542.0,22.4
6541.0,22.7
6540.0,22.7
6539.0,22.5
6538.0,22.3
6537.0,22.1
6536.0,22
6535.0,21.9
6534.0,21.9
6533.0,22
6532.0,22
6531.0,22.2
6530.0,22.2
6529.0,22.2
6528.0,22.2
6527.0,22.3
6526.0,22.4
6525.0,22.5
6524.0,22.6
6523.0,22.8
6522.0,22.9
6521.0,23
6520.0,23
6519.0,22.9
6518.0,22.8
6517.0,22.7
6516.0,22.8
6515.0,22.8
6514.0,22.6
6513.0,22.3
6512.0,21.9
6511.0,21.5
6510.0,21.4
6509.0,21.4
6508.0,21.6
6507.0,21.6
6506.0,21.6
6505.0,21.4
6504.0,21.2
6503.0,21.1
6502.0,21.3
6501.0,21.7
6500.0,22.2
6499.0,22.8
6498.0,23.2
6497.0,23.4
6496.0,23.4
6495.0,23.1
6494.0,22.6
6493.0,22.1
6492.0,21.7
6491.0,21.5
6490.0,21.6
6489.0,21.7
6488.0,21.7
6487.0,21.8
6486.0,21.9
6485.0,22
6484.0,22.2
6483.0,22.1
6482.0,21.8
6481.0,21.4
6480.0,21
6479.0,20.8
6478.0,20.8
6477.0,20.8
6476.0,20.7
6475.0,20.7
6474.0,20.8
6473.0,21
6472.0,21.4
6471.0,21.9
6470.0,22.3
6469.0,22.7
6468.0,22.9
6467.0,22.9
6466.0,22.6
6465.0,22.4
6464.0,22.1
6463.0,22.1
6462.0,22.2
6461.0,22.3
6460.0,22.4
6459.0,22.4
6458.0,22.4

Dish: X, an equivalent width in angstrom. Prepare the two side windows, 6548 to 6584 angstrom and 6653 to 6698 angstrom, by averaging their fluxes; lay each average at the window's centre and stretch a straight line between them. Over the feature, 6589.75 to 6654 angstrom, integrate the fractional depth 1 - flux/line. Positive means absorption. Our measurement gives 2.5 angstrom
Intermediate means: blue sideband 22.1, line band 21.1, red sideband 21.7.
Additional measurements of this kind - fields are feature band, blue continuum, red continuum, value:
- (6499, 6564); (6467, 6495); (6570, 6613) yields -2.1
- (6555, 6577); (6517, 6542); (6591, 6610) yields -1.2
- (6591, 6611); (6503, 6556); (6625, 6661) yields 2.1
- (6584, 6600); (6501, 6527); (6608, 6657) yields 1.5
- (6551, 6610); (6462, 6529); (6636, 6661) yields 2.0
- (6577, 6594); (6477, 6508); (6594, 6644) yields -0.5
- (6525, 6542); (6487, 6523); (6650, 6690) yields -0.1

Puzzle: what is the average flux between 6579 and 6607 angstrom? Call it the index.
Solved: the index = 20.4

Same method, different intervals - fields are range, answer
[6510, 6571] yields 22.1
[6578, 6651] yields 21.3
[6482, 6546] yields 22.2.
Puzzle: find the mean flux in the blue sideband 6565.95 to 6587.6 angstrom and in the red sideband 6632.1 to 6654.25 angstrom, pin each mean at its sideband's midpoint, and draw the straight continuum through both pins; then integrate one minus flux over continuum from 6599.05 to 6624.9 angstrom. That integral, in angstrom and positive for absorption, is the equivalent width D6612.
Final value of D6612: 1.2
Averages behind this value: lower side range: 22.2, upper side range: 21.8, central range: 21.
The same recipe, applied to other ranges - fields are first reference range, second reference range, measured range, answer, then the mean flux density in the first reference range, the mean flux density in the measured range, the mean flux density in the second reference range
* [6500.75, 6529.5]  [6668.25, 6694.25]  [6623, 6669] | 1.0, 22.2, 21.6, 22.1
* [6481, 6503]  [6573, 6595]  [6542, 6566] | 0.1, 22.1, 21.7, 21.7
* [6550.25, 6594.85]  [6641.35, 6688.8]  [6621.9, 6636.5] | 0.1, 21.8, 21.7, 21.8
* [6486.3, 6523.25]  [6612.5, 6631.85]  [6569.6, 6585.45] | -0.3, 22.2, 22.3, 21.7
